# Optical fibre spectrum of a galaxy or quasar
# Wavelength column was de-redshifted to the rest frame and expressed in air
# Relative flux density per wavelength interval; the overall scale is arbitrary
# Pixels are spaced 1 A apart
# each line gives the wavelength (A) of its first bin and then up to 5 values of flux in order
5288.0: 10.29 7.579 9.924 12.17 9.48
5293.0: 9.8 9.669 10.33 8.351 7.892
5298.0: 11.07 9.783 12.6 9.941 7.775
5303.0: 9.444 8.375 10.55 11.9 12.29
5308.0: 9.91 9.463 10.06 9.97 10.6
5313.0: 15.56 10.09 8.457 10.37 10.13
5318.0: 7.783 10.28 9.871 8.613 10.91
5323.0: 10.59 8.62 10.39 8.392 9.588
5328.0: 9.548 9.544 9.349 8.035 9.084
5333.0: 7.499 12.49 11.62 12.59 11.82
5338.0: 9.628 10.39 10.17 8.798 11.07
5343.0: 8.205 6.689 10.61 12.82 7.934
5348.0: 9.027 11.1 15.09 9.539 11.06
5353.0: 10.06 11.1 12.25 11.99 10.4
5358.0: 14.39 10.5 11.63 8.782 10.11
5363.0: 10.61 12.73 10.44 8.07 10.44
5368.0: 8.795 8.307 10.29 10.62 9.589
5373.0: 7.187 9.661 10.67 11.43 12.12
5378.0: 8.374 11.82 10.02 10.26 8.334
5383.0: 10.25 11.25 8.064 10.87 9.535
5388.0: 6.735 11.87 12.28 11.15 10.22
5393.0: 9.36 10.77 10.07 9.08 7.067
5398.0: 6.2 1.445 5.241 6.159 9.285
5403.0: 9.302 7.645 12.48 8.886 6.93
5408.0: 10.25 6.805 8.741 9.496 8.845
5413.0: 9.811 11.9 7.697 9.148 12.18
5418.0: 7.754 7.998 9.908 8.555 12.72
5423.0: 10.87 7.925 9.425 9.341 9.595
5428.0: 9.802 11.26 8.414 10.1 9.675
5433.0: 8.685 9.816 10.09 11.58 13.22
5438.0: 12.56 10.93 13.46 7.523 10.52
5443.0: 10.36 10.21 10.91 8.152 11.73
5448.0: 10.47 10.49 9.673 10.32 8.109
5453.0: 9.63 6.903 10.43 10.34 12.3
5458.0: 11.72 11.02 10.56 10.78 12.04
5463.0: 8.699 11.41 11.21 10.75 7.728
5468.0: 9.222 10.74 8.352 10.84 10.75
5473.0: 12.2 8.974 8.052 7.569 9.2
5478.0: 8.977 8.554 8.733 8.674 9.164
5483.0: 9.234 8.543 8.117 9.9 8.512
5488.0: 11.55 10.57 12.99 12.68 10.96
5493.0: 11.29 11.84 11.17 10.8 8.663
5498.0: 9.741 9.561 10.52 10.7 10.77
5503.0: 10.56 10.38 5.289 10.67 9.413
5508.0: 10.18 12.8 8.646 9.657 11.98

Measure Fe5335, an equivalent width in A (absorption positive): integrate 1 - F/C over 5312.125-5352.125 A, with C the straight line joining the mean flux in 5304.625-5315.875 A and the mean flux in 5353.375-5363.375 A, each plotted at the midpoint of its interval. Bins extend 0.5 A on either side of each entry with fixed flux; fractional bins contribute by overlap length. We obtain 3.2 A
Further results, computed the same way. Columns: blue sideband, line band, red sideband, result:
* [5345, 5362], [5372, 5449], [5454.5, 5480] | 6.8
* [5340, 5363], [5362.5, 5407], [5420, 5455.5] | 4.3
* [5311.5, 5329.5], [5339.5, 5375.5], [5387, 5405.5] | -3.7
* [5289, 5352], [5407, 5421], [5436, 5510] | 1.3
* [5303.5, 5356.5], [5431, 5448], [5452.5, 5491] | -1.0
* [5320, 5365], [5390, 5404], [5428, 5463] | 2.9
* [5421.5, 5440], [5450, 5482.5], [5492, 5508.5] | 1.5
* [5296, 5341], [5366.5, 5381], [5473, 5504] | 0.1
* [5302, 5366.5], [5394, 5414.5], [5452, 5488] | 3.4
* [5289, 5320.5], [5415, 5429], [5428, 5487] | 0.5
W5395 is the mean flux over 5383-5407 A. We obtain 8.9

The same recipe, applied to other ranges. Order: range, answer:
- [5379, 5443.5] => 9.51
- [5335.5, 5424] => 9.79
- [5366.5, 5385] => 9.92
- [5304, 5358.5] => 10.3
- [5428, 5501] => 10.1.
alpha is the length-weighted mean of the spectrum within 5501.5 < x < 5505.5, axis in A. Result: 9.25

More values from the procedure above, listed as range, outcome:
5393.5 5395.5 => 10.4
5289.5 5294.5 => 10.2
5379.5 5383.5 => 9.72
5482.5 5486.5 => 8.95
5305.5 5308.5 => 11.4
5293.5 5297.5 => 9.06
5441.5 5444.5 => 10.4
